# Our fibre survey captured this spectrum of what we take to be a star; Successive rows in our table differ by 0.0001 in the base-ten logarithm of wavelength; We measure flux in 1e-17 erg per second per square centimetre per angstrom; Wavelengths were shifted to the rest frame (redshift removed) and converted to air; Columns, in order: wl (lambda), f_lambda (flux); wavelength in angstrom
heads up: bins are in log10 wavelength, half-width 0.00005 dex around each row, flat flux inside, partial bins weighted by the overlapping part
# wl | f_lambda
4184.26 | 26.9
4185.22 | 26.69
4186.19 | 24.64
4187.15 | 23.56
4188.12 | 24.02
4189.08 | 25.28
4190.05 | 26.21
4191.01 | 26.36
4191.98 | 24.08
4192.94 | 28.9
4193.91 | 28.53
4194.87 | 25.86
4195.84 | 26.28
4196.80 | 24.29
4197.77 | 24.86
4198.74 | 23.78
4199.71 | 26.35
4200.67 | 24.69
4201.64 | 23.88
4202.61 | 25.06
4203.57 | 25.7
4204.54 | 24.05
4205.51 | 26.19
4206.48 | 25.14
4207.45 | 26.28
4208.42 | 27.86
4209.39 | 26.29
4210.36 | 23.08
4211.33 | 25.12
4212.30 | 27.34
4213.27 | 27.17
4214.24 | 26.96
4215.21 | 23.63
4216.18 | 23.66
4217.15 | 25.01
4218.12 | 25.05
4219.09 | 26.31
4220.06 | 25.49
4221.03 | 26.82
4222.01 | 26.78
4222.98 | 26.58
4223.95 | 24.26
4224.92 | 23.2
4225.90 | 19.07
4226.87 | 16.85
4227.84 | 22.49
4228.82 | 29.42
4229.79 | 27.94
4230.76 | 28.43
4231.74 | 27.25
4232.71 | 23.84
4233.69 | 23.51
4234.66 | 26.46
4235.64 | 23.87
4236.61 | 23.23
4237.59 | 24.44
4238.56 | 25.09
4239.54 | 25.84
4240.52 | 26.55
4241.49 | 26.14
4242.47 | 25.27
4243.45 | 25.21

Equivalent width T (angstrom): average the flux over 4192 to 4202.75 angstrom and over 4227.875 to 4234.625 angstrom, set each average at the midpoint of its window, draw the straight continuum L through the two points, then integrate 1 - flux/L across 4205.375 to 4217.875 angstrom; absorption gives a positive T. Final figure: 0.15 angstrom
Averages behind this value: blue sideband 25.6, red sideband 26.4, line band 25.6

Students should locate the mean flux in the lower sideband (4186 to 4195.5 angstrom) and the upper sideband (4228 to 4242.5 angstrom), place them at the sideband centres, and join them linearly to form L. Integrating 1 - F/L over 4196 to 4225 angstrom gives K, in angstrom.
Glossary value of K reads 0.4 angstrom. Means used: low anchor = 25.8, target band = 25.4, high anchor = 25.8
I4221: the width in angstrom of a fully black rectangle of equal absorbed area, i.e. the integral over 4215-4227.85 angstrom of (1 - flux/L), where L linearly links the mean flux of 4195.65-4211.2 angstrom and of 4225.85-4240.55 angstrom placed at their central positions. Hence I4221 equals 0.48 angstrom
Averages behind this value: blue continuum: 25.2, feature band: 24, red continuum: 24.8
